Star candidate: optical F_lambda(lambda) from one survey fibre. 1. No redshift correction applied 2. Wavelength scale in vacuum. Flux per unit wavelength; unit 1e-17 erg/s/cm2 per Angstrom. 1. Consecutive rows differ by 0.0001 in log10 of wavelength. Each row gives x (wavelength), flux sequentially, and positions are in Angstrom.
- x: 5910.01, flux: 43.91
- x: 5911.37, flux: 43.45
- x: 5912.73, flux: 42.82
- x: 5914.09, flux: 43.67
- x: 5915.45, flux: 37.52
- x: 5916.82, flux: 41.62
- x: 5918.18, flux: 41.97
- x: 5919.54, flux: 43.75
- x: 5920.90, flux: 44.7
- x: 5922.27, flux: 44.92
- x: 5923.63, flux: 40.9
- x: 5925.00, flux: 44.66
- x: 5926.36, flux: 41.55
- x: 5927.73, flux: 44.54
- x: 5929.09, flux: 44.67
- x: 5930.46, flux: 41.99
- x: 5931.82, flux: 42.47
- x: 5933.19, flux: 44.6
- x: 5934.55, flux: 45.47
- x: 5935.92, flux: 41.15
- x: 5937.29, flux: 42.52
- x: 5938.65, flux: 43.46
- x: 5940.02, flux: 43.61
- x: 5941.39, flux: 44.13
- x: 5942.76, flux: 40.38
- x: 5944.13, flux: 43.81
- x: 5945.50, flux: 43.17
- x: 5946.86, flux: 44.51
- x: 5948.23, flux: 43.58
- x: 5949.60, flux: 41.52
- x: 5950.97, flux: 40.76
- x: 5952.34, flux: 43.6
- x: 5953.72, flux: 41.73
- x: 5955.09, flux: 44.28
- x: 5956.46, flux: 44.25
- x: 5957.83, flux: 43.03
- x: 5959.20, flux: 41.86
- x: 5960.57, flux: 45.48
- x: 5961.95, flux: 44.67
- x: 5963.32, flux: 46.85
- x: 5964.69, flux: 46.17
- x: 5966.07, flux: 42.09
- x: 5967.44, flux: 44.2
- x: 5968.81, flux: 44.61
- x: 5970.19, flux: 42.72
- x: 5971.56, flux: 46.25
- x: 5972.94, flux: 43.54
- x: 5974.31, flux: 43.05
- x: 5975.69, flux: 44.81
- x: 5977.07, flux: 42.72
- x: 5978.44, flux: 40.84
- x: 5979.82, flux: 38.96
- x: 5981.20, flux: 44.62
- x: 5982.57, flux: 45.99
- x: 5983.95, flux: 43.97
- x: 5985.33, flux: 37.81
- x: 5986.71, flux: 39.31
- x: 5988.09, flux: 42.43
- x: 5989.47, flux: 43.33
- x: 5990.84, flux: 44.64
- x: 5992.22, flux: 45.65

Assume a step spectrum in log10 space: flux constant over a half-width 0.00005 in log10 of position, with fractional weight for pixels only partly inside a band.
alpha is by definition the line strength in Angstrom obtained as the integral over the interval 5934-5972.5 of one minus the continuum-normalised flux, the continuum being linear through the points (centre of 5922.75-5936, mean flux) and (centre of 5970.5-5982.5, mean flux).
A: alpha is -0.2 Angstrom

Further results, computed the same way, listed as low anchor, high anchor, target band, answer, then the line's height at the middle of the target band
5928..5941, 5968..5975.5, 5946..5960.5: 0.2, 43.7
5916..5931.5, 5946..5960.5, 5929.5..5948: 0.0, 43.1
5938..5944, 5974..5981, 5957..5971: -0.6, 42.4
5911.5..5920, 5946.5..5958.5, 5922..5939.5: -0.4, 42.4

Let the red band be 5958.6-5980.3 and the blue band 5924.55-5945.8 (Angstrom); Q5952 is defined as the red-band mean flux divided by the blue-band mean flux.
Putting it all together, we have 1.0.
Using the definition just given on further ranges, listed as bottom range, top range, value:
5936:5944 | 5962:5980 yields 1.02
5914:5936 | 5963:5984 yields 1.02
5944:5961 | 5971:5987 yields 0.99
